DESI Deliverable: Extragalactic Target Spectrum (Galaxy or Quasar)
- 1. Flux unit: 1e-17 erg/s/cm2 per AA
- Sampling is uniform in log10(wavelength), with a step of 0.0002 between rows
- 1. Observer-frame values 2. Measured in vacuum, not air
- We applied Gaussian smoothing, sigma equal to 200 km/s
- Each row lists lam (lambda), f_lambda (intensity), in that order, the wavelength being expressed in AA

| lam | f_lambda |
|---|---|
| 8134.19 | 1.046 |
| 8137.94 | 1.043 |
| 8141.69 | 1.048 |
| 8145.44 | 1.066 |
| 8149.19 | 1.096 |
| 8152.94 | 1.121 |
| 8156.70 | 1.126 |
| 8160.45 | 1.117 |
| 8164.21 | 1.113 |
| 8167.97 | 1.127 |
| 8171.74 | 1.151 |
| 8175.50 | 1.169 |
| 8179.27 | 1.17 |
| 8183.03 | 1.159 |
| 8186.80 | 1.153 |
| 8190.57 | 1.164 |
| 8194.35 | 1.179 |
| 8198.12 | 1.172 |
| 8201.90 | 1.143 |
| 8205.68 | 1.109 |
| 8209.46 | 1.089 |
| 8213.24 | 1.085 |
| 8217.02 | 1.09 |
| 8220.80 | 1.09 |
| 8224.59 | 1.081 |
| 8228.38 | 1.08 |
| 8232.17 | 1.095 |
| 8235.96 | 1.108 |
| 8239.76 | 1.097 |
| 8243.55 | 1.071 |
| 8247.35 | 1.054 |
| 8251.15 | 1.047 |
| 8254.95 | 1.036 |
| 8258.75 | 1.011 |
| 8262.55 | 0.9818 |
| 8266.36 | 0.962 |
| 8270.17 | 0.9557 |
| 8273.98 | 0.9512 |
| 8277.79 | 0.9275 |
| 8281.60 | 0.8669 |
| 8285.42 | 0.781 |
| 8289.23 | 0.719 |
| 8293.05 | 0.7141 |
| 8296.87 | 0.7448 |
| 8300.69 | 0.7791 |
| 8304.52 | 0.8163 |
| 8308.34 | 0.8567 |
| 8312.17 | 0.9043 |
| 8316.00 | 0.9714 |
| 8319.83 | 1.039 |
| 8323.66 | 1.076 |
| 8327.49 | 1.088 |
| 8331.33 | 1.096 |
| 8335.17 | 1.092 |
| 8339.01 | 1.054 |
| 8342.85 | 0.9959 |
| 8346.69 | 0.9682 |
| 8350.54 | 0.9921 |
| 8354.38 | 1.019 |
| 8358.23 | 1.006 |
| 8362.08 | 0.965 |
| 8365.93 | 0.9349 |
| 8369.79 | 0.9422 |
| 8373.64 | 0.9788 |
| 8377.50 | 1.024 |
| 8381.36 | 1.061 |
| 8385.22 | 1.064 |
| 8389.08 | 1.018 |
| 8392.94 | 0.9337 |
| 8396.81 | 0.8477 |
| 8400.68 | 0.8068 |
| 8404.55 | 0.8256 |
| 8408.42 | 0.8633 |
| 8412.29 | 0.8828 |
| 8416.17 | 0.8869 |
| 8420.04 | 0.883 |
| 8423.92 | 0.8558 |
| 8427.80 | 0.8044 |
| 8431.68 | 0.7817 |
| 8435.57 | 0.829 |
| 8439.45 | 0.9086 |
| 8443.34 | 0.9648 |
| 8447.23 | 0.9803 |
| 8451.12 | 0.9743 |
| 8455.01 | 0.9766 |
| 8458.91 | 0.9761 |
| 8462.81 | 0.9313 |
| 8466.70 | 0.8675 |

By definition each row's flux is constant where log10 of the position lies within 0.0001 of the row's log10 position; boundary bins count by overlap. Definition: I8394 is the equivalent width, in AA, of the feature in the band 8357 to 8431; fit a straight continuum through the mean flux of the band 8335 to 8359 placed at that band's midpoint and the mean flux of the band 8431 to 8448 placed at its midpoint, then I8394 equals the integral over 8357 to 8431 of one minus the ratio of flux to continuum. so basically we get 2.5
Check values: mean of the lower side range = 1.01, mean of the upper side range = 0.895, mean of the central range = 0.922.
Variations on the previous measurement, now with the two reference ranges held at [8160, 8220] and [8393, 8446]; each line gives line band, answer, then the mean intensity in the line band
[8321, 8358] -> -3.2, 1.04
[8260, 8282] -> 1.9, 0.948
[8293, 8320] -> 3.9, 0.851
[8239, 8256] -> 0.1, 1.06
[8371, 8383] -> -1.4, 1.02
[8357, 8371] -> -0.5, 0.961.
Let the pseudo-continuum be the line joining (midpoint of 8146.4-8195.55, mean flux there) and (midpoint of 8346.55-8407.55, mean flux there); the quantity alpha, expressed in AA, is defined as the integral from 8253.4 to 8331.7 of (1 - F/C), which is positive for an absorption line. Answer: 9.0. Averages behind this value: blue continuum 1.14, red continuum 0.96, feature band 0.914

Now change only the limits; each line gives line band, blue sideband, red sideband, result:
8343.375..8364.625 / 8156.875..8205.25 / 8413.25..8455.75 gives -0.3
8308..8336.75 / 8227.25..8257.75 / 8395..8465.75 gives -0.9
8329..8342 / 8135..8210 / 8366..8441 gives -1.4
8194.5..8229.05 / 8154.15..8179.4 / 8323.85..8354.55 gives 0.1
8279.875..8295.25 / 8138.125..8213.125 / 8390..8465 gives 3.8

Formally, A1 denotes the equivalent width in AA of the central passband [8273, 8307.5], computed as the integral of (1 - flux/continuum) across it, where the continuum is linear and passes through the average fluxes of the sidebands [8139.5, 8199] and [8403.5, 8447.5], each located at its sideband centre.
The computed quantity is 6.8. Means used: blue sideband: 1.13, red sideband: 0.869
